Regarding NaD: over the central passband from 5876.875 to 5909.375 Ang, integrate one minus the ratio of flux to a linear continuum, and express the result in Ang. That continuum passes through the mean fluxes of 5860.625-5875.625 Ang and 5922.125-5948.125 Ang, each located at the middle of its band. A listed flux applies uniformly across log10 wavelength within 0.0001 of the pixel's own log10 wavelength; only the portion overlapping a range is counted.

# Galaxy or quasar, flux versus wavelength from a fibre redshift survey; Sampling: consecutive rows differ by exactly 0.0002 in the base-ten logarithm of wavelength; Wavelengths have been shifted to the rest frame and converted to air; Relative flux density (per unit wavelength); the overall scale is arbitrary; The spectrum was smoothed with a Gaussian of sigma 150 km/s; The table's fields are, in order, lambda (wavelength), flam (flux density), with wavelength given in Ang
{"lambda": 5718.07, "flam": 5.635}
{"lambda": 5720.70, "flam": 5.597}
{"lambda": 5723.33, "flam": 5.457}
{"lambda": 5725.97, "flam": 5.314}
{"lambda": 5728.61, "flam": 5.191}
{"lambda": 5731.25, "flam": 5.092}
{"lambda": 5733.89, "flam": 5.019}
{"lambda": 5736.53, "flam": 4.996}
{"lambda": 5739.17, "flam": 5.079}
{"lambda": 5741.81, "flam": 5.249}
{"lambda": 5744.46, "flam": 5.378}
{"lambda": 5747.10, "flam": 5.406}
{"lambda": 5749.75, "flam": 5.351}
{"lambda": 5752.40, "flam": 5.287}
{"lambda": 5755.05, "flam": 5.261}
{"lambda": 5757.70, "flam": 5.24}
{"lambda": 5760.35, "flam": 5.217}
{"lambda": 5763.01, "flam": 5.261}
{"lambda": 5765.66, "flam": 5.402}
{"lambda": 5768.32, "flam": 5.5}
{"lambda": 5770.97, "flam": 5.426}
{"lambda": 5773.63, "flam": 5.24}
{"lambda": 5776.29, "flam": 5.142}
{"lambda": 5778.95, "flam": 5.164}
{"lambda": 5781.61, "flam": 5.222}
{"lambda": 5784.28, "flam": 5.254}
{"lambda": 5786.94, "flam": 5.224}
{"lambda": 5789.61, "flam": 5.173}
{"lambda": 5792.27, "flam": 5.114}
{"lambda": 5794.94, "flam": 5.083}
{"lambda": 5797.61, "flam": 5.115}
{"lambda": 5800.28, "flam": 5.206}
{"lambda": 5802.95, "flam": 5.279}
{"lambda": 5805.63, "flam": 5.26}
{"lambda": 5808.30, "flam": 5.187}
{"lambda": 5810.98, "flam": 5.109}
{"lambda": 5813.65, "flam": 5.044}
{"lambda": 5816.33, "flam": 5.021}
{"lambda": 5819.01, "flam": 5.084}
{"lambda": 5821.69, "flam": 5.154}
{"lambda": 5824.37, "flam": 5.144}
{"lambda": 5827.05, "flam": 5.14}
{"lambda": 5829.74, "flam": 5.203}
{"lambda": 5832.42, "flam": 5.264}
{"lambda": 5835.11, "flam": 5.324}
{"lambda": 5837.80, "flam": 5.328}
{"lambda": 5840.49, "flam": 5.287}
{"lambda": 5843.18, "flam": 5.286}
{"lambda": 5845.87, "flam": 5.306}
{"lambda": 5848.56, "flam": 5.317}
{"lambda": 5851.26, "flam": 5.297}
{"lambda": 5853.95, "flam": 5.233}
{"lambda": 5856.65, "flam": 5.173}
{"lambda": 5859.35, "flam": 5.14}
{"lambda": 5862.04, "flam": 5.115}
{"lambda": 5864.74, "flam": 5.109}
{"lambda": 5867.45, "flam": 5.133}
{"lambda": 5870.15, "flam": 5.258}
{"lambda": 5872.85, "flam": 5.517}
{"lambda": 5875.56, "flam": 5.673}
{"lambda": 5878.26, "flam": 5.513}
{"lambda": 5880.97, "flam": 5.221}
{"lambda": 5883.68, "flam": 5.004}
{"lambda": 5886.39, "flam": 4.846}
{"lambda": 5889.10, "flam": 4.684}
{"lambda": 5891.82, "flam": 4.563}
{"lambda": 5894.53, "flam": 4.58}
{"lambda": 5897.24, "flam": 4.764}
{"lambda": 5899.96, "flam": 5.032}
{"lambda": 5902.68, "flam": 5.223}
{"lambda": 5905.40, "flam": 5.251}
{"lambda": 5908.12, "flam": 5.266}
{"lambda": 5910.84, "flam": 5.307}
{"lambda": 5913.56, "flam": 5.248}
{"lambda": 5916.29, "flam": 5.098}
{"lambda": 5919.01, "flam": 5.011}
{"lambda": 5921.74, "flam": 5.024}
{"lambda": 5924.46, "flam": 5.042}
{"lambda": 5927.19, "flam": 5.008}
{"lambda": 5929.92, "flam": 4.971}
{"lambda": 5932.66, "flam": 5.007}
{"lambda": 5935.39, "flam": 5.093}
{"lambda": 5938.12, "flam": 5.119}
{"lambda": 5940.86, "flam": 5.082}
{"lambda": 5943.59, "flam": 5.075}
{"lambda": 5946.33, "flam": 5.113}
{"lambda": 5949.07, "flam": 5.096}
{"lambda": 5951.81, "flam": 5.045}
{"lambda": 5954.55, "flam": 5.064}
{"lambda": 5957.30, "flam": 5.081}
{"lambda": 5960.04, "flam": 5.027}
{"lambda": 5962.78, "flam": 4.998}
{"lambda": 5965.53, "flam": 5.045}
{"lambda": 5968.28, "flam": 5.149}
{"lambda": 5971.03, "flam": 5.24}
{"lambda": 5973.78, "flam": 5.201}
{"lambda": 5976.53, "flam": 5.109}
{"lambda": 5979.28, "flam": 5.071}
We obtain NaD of 1.22 Ang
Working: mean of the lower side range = 5.27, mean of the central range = 5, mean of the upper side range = 5.06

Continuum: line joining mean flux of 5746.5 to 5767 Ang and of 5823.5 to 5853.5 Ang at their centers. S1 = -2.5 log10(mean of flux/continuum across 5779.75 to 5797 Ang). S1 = 0.023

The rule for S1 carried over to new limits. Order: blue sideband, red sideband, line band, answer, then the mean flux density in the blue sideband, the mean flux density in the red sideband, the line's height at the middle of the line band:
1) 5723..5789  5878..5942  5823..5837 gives -0.02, 5.25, 5.03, 5.15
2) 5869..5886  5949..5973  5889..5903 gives 0.11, 5.34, 5.08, 5.28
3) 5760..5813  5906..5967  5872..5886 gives -0.04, 5.23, 5.08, 5.14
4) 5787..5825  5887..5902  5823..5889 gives -0.07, 5.14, 4.75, 4.92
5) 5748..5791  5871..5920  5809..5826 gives 0.02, 5.27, 5.1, 5.21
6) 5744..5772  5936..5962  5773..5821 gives 0.03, 5.34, 5.08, 5.28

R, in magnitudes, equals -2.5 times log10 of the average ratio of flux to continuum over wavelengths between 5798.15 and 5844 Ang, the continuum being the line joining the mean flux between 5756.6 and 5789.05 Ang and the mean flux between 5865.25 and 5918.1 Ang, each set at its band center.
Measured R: 0.00 mag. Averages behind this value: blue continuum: 5.27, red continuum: 5.11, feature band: 5.19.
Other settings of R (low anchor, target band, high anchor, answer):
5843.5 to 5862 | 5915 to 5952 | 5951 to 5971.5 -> 0.01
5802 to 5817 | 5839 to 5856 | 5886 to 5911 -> -0.05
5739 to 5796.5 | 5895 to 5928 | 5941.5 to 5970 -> 0.00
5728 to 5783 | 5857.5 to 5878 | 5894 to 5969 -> -0.03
